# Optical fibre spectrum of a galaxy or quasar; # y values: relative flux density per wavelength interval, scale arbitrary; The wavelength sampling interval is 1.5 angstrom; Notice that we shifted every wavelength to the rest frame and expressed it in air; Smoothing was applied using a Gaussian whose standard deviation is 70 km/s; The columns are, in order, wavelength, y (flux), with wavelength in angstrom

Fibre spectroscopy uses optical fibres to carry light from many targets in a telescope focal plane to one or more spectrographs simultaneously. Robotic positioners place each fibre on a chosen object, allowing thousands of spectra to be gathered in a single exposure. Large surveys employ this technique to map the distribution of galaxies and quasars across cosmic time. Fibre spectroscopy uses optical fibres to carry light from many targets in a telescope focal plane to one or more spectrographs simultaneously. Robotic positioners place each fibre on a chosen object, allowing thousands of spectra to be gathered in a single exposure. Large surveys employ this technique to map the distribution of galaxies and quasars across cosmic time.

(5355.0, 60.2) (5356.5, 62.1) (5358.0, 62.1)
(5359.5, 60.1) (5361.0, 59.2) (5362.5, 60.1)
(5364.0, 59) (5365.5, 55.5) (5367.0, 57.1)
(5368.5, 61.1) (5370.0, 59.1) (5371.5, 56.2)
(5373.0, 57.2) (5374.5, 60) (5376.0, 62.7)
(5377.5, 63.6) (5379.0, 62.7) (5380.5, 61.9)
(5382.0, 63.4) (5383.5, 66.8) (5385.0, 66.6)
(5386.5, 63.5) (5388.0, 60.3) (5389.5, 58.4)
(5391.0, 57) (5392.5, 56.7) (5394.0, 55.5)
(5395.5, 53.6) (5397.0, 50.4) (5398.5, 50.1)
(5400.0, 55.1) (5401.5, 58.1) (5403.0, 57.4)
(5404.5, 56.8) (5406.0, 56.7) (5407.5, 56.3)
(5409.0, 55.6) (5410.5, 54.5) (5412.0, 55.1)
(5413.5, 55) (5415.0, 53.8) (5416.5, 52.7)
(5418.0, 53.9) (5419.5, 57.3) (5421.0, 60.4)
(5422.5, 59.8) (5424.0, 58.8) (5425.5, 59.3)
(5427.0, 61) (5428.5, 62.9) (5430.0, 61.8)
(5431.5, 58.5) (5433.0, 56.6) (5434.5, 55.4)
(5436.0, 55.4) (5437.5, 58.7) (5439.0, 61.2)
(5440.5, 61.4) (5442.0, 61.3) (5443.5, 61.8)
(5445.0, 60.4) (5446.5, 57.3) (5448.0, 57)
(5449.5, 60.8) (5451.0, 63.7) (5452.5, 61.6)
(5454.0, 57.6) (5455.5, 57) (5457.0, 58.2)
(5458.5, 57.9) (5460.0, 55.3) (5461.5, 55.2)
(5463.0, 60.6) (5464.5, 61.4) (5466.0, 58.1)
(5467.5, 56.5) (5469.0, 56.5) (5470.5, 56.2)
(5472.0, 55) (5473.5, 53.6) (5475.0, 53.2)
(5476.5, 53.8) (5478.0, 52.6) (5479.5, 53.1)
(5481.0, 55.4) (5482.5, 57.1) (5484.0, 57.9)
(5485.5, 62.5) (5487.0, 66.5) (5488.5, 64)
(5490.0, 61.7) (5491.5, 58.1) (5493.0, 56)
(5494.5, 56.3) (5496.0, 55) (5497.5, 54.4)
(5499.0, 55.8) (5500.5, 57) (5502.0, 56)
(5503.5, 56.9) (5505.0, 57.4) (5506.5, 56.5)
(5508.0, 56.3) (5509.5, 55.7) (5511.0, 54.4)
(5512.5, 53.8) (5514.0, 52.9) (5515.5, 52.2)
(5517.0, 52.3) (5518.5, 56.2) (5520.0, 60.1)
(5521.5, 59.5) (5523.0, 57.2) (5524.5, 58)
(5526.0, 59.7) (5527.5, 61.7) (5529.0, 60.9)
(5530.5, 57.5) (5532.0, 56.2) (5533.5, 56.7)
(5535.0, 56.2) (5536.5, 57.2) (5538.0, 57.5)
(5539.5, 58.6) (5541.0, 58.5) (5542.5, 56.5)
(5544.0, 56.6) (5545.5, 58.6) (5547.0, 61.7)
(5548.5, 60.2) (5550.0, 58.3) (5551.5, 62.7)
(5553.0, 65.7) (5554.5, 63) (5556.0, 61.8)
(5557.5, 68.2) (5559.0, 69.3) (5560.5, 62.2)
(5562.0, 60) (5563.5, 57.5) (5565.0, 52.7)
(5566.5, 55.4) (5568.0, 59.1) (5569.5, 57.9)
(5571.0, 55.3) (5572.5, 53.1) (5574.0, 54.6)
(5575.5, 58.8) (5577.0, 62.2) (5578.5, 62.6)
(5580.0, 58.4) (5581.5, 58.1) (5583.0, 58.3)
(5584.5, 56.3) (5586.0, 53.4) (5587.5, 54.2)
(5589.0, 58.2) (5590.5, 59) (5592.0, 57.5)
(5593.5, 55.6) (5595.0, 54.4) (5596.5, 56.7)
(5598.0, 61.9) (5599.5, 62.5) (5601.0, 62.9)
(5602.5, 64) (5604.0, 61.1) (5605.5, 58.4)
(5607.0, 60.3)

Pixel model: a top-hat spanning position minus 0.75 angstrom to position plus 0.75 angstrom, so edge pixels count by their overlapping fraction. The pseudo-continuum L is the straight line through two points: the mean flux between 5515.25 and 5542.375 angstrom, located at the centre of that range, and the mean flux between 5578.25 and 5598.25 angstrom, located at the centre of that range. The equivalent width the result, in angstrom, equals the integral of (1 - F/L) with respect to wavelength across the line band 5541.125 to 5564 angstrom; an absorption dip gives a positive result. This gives -1.58 angstrom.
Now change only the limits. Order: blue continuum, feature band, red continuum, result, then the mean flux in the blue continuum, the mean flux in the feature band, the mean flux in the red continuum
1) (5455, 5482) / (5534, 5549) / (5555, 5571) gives 0.3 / 56.1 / 58.1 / 60.2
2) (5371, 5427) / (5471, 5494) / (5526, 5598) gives 0.4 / 58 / 57.3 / 58.7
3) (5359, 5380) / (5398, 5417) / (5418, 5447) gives 1.3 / 59.6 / 55.3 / 59.3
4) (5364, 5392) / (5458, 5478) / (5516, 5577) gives 1.2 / 60.6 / 56.2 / 58.8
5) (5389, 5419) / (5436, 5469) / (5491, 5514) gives -2.1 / 55.1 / 59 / 55.9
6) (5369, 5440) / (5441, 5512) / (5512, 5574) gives 0.9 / 58.2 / 57.6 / 58.5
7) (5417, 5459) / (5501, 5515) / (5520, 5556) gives 0.9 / 59.1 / 55.5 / 59.2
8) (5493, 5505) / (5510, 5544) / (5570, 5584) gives -0.2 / 56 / 57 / 57.9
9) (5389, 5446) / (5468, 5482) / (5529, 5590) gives 0.8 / 57.2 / 54.5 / 58.8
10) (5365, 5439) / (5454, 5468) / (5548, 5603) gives 0.2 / 58.1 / 57.8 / 59.2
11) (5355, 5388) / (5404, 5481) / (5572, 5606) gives 3.3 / 60.9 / 57.5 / 58.4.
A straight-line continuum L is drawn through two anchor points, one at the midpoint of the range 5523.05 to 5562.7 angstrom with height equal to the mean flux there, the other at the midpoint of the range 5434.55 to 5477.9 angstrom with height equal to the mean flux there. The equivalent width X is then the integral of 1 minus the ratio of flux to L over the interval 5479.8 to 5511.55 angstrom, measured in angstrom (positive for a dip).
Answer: 0.70 angstrom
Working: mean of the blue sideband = 58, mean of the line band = 57.6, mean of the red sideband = 60.1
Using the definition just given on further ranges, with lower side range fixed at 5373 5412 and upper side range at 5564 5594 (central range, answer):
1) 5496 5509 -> 0.3 angstrom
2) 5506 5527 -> 0.5 angstrom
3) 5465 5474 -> 0.3 angstrom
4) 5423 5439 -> -0.2 angstrom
